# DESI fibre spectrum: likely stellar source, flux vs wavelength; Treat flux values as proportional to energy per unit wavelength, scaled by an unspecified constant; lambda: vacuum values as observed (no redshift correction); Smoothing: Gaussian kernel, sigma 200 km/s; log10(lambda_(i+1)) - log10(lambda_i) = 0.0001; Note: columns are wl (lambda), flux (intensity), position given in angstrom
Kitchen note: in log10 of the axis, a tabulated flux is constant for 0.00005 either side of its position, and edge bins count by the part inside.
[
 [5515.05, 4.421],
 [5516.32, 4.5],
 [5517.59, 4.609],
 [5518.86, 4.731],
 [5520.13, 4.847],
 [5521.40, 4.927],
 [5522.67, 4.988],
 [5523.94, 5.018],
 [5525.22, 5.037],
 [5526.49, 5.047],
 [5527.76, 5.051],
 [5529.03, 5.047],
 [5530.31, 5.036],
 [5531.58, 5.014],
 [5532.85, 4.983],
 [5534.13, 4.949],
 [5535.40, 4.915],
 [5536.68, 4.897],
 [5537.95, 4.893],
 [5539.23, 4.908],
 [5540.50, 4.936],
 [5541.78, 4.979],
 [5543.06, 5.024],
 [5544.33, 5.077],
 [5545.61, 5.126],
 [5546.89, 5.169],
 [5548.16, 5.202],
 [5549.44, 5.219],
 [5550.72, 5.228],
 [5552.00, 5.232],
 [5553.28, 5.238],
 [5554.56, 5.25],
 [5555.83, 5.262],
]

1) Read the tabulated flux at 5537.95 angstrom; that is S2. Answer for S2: 4.893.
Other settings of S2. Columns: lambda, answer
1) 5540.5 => 4.936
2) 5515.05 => 4.421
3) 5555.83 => 5.262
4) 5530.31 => 5.036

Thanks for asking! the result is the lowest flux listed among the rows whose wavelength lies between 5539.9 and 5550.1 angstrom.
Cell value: 4.936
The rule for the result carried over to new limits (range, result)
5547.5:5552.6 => 5.202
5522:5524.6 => 4.988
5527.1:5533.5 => 4.983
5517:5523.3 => 4.609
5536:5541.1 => 4.893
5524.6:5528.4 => 5.037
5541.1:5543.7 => 4.979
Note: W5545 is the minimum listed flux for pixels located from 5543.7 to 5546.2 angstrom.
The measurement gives 5.077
